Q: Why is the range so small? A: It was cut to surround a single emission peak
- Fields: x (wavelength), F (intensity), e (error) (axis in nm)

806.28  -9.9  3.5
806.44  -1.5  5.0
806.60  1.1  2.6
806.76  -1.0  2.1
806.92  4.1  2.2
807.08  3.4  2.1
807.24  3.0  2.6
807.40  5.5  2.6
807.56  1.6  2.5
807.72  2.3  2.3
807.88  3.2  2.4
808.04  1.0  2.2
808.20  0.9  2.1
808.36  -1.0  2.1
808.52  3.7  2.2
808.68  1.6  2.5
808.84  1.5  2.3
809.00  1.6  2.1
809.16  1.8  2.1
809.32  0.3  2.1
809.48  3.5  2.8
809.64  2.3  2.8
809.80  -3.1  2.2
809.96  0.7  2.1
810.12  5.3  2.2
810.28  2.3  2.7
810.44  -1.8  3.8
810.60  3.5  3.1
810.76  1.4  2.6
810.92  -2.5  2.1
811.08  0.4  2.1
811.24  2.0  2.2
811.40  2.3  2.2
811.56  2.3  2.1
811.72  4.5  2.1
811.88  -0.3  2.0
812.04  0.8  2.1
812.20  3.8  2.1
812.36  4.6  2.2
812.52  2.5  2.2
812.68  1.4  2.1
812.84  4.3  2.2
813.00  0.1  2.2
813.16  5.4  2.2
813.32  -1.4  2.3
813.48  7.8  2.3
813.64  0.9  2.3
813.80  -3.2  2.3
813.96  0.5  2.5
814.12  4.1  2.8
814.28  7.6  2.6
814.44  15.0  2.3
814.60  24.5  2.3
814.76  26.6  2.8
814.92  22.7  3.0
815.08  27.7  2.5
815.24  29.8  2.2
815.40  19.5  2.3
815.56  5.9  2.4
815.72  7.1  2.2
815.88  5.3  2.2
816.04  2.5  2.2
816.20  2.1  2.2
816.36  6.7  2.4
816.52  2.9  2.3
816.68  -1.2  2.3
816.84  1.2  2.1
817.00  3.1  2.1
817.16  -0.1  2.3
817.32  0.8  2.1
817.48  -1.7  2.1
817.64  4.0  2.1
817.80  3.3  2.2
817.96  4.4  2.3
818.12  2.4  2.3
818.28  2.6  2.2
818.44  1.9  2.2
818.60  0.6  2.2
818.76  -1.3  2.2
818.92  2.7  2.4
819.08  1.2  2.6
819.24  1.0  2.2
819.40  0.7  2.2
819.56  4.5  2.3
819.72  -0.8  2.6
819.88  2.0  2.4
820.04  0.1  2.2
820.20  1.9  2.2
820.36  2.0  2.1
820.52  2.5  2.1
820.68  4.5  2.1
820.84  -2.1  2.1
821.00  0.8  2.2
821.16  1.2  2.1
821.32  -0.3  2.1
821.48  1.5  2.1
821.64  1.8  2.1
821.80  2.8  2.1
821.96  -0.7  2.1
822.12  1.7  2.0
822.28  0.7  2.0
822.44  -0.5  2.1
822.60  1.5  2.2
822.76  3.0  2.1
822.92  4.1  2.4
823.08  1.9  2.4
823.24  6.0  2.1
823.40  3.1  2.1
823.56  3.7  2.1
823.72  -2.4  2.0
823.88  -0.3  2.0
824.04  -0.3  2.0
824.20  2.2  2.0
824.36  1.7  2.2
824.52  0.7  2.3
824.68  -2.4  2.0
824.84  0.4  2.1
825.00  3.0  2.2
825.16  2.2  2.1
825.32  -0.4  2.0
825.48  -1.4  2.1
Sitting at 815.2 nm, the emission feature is [O II] 3727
